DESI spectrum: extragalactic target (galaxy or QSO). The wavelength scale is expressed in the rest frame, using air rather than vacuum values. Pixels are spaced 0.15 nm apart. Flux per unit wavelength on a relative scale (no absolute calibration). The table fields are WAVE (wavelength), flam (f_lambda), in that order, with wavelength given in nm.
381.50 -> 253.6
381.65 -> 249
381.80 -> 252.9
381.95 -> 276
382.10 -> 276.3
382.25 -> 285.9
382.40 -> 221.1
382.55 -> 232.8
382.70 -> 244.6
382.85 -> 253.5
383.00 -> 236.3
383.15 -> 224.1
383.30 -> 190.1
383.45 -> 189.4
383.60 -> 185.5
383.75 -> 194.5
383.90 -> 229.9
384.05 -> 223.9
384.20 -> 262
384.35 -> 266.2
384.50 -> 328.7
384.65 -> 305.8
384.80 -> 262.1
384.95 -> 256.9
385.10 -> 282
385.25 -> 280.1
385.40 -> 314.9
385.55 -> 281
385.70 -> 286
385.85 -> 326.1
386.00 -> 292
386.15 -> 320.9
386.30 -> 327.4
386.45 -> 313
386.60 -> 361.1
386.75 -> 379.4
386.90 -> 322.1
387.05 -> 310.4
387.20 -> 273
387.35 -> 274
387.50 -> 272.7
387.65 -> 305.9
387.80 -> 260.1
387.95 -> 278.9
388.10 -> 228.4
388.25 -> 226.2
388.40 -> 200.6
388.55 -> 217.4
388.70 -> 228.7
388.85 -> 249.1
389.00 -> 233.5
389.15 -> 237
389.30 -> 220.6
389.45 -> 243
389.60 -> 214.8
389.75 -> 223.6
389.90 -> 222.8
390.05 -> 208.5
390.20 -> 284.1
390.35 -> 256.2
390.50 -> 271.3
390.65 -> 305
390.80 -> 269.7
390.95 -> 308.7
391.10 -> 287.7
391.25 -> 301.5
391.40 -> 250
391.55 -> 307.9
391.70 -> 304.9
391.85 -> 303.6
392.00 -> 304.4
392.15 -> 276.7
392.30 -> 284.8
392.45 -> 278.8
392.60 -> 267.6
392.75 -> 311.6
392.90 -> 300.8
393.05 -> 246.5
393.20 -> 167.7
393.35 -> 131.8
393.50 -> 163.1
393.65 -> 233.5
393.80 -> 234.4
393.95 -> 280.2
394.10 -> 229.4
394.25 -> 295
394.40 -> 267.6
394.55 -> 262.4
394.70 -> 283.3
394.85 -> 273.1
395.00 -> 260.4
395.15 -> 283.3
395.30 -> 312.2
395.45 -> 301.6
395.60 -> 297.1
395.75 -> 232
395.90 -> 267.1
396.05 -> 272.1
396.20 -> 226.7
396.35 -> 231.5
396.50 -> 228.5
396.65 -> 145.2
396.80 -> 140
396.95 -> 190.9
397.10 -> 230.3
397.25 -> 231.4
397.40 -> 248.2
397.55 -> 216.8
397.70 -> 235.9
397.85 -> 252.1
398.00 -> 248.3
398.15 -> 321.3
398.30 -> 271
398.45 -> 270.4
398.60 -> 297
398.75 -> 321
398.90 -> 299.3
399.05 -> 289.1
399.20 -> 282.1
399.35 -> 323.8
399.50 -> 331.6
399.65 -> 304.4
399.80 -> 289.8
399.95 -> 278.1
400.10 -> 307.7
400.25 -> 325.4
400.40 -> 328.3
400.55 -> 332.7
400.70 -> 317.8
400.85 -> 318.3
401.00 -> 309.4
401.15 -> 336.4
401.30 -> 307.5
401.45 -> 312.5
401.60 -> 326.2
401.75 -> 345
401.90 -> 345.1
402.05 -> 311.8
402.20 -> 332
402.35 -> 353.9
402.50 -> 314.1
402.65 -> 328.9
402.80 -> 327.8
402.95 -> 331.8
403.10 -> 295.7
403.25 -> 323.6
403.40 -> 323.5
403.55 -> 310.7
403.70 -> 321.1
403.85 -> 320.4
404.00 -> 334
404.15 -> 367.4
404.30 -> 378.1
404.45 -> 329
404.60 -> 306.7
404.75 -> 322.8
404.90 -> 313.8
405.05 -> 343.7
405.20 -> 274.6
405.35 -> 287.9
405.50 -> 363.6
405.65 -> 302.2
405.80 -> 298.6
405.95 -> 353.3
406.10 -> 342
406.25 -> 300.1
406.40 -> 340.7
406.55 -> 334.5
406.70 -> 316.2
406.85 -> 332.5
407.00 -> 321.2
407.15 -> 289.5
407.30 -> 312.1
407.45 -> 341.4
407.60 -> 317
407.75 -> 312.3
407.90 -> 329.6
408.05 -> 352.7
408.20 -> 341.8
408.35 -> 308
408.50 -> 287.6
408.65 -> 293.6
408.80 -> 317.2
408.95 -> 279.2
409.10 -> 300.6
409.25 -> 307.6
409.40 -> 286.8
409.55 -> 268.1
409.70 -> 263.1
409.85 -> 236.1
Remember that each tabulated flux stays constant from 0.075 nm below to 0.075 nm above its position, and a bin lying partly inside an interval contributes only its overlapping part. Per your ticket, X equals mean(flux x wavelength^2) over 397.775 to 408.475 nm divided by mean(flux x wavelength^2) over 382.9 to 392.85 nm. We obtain 1.3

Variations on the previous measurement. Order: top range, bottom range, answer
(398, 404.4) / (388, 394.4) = 1.32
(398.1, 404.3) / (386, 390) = 1.27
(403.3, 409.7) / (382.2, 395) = 1.32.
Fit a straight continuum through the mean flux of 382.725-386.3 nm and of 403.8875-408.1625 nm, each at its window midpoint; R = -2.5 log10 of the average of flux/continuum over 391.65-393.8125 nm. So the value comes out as 0.13 mag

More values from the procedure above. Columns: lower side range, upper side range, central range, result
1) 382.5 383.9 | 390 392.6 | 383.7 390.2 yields -0.098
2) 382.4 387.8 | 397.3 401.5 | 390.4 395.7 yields 0.061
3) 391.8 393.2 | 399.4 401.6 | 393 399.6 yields 0.172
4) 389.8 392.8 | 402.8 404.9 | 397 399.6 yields 0.121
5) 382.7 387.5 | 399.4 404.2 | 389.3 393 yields 0.074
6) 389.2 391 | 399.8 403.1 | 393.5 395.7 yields 0.045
